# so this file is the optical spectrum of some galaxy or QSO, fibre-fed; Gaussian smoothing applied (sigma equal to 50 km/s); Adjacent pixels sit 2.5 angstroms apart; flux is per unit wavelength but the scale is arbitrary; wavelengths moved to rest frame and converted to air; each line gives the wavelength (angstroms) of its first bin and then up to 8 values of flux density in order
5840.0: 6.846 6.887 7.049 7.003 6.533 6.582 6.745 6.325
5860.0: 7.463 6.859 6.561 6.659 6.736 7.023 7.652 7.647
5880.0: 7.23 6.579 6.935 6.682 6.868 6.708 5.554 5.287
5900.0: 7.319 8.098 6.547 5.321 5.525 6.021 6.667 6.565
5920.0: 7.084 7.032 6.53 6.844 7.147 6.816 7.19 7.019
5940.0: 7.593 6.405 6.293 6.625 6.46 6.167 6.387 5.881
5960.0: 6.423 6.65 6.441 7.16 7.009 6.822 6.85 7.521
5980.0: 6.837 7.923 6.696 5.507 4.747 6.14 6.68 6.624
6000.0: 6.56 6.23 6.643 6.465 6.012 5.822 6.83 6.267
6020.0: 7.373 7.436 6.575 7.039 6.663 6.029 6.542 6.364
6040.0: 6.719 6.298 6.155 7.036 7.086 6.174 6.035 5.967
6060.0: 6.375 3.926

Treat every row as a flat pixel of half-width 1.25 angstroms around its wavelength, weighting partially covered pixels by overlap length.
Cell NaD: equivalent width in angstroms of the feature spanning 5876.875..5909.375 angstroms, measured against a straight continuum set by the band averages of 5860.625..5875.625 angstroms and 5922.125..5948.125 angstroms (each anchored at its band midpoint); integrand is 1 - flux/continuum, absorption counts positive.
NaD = 1.2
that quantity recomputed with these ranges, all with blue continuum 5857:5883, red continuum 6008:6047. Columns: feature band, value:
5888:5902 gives 1.0 angstroms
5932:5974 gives 0.6 angstroms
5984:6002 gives 1.4 angstroms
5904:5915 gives 1.5 angstroms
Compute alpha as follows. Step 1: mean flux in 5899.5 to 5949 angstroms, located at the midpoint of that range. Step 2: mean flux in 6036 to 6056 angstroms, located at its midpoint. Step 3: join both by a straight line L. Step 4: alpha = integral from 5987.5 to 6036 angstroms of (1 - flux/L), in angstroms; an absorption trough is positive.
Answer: 0.9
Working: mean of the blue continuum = 6.72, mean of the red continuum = 6.49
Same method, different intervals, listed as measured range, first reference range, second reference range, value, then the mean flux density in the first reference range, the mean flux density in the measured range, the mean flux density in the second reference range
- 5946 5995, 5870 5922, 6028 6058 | 0.13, 6.67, 6.54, 6.45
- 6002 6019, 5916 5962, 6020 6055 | 0.78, 6.69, 6.34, 6.63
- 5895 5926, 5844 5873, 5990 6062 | 1.02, 6.79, 6.46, 6.45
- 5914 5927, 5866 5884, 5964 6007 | 0.18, 7.07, 6.78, 6.61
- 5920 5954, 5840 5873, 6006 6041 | -0.47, 6.8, 6.79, 6.58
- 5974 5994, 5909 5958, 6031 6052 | 0.16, 6.63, 6.53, 6.52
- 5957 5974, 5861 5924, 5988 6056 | -0.27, 6.69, 6.66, 6.46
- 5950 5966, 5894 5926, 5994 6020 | 0.28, 6.43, 6.33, 6.46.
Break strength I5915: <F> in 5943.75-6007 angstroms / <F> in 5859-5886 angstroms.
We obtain 0.9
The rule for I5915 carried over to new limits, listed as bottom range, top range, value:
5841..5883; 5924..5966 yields 0.96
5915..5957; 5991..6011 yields 0.95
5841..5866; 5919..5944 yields 1.02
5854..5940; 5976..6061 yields 0.96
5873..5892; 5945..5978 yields 0.94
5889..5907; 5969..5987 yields 1.07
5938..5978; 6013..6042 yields 1.00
